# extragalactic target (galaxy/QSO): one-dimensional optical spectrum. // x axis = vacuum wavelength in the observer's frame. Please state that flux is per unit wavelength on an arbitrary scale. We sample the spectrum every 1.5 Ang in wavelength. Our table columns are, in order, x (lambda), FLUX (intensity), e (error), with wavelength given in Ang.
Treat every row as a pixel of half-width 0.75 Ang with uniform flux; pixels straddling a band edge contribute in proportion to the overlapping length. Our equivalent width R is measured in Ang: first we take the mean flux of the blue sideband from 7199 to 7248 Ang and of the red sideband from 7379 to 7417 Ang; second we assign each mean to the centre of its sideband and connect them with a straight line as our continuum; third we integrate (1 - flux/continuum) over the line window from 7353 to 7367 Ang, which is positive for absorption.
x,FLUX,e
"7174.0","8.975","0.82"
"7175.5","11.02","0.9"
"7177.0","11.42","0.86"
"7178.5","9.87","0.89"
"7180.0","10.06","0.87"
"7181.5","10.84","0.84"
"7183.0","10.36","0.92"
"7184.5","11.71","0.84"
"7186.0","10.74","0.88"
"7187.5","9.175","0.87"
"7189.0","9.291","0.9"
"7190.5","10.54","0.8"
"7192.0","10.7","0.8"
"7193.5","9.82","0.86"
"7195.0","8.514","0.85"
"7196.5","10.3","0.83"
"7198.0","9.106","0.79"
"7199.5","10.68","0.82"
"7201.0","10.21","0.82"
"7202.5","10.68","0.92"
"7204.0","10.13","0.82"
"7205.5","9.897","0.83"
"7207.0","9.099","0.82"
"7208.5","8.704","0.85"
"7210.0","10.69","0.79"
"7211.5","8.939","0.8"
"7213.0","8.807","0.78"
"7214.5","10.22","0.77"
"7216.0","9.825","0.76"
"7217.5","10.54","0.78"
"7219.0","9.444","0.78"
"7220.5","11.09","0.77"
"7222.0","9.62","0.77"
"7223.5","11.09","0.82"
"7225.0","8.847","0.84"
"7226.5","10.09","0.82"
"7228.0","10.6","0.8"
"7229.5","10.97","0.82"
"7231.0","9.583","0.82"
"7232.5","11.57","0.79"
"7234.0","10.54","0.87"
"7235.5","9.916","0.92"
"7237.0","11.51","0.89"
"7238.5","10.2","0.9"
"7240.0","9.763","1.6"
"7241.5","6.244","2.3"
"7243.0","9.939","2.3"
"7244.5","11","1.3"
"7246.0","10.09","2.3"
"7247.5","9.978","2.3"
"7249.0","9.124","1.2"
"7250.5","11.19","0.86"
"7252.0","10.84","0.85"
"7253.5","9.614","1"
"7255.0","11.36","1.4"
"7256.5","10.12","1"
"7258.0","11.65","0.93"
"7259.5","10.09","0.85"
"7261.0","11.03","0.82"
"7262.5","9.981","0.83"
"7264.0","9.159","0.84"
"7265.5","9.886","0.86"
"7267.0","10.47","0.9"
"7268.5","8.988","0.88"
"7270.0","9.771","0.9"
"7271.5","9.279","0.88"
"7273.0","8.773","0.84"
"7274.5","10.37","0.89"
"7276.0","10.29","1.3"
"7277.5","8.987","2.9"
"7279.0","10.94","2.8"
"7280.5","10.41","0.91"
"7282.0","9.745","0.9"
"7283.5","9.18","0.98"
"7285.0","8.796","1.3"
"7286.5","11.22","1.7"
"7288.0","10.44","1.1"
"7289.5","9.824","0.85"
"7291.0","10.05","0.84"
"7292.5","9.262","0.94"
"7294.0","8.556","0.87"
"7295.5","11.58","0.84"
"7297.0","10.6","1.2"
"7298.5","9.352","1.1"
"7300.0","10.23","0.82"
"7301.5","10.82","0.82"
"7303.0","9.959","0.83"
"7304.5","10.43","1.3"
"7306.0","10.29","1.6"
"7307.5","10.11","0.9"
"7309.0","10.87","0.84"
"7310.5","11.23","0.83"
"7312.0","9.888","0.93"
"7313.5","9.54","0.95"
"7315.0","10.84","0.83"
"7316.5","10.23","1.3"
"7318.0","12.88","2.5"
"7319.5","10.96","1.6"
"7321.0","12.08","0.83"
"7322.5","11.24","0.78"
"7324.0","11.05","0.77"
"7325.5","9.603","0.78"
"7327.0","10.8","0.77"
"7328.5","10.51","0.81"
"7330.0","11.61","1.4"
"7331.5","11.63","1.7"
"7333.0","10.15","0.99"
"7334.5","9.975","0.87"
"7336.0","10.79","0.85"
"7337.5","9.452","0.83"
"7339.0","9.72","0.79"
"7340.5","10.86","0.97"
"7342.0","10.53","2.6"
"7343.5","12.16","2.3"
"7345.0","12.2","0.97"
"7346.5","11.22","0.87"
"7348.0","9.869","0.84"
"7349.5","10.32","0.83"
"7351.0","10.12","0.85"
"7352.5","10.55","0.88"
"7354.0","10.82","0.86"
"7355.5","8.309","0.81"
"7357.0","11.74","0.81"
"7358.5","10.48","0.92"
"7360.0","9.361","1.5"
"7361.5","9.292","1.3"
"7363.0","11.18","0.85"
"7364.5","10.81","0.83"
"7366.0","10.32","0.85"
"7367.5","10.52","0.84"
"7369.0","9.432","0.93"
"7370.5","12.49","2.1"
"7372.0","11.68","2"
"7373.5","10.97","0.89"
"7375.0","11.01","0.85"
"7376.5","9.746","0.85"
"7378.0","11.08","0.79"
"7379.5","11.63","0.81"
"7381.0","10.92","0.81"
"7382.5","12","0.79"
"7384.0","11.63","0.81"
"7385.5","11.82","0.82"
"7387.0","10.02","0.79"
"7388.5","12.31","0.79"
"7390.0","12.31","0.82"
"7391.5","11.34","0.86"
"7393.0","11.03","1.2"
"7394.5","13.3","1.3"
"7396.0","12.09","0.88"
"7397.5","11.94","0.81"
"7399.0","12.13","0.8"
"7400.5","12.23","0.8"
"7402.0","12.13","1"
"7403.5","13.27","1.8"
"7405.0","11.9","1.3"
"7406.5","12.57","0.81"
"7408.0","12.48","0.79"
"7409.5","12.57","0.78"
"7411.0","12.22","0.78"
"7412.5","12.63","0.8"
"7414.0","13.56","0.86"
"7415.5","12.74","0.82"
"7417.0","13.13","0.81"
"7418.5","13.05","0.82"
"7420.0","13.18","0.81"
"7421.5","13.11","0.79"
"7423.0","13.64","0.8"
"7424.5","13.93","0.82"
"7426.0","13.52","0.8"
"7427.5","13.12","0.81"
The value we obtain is 1.7 Ang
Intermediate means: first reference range 10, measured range 10.3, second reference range 12.1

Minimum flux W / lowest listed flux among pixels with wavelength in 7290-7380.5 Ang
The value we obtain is 8.309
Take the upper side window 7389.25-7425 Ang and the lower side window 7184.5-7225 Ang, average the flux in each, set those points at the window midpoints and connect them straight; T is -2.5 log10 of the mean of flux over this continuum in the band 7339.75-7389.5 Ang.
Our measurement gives 0.11 mag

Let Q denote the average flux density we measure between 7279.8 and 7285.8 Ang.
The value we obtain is 9.54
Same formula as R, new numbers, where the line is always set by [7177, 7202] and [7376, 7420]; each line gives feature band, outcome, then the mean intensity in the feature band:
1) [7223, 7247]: 1.07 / 10.1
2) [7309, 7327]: 0.78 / 10.9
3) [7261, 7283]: 2.22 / 9.82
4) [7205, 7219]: 1.02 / 9.62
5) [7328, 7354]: 1.96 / 10.7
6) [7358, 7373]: 1.56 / 10.6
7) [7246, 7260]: 0.42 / 10.4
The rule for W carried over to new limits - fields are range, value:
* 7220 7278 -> 6.244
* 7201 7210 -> 8.704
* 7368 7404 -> 9.432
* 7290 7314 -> 8.556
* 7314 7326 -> 9.603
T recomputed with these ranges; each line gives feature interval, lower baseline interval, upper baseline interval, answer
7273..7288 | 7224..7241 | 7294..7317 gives 0.039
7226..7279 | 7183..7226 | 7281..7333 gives 0.009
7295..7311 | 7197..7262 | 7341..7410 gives 0.022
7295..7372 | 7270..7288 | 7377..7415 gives 0.023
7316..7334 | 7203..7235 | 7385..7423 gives 0.031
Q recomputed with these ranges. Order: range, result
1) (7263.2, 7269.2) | 9.63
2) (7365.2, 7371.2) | 10.7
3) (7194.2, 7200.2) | 9.64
